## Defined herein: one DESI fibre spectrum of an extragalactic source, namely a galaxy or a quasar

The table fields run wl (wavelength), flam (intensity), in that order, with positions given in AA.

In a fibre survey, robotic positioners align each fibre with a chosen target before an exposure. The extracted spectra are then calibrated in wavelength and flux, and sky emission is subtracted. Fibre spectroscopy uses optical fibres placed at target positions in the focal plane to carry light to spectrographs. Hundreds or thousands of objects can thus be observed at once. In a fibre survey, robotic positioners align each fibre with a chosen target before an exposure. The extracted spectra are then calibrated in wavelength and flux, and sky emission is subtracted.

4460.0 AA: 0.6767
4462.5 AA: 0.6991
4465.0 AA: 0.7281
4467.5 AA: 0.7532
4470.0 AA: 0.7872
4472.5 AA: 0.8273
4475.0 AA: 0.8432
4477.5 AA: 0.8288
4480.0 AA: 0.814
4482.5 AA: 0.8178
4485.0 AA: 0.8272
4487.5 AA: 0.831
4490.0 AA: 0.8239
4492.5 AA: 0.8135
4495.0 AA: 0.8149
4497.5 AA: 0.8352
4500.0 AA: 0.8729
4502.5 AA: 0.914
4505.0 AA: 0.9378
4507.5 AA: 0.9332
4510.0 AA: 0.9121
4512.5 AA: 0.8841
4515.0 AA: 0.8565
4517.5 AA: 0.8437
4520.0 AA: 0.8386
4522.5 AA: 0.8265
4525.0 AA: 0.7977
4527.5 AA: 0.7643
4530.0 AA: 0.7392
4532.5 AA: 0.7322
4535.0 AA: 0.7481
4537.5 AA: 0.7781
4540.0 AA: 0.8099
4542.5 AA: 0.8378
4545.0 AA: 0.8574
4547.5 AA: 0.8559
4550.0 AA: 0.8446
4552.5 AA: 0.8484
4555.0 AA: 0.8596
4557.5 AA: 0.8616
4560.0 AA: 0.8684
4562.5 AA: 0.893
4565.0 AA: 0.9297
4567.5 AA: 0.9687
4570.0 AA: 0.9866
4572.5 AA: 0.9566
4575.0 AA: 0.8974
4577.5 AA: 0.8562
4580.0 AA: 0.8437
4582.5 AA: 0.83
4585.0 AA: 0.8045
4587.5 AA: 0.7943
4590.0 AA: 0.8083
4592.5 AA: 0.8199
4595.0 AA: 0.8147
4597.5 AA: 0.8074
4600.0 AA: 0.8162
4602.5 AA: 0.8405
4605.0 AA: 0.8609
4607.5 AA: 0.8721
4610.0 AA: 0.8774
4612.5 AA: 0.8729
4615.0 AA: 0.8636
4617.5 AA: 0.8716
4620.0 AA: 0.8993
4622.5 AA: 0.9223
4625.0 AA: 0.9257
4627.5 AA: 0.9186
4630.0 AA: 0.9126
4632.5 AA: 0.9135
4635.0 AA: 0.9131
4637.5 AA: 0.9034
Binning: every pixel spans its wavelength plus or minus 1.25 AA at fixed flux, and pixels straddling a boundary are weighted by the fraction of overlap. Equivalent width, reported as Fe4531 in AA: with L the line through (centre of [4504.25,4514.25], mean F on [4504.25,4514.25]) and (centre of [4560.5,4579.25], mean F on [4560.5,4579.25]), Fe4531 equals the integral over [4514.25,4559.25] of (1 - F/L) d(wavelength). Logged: 4.92 AA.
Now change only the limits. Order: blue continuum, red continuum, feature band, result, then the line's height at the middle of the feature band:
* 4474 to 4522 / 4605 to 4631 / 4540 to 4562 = 0.5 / 0.871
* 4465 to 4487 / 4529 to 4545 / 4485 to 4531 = -3.0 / 0.794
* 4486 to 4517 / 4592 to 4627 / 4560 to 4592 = -0.5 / 0.865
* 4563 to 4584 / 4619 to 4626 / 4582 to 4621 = 3.1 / 0.912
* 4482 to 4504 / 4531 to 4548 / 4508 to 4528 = -0.7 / 0.819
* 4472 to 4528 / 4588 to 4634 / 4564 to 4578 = -1.3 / 0.86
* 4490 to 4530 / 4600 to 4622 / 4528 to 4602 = 1.5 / 0.861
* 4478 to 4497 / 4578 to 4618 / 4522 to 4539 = 1.2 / 0.827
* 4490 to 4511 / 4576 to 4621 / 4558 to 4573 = -1.3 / 0.853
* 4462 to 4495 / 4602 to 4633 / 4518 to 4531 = 0.5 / 0.831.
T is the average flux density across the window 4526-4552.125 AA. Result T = 0.798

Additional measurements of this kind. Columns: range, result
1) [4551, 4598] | 0.867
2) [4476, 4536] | 0.834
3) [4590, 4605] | 0.822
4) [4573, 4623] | 0.849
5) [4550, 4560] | 0.857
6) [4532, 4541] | 0.769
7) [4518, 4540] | 0.782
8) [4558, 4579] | 0.917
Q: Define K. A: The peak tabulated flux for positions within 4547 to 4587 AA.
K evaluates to 0.9866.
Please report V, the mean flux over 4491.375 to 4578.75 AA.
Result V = 0.856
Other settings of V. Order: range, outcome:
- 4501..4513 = 0.917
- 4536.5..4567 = 0.857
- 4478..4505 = 0.841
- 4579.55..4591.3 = 0.814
